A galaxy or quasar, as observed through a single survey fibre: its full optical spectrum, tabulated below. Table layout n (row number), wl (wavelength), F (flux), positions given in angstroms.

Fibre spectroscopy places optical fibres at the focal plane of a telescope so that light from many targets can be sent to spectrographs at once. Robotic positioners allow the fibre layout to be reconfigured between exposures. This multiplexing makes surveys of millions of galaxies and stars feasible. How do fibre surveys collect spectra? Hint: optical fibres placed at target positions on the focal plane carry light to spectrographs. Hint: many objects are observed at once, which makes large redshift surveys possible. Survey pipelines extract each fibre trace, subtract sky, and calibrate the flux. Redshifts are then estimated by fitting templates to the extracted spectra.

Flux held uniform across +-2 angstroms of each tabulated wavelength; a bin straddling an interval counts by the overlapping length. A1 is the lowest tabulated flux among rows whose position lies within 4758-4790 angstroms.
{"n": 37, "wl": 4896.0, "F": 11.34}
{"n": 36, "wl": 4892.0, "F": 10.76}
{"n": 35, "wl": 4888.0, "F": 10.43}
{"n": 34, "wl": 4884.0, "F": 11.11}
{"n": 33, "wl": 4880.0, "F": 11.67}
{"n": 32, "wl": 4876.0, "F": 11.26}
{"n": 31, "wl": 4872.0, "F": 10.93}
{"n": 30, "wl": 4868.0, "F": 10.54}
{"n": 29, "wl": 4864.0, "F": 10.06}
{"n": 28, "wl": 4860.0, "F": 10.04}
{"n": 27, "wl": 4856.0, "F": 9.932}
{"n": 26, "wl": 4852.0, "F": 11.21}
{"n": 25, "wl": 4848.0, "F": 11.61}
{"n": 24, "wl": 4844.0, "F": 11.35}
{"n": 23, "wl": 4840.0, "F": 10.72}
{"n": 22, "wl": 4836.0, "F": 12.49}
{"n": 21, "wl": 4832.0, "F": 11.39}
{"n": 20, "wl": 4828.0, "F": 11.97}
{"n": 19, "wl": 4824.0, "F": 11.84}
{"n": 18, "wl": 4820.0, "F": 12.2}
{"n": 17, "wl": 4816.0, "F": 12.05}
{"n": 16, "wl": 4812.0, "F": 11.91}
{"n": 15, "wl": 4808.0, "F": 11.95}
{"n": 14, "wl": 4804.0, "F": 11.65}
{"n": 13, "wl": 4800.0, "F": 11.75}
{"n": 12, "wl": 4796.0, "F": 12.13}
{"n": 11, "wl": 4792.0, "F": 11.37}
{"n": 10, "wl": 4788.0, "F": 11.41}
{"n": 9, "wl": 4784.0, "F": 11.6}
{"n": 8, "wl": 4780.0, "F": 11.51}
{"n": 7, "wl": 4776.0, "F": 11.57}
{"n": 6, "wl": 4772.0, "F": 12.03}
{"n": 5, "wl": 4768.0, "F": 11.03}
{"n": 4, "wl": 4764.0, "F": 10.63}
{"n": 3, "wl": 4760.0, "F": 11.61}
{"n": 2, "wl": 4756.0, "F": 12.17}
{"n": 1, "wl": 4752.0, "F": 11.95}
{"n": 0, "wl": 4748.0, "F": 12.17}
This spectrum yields 10.63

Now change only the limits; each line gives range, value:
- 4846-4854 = 11.21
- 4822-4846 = 10.72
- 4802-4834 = 11.39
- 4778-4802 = 11.37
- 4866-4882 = 10.54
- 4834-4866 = 9.932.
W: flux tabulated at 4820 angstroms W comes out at 12.2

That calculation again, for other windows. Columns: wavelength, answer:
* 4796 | 12.13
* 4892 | 10.76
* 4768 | 11.03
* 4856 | 9.932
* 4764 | 10.63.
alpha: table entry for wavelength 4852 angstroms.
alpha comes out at 11.21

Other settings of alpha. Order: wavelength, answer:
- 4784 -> 11.6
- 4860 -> 10.04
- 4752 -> 11.95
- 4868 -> 10.54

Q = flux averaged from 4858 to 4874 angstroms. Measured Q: 10.4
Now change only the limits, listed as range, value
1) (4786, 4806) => 11.7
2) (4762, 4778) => 11.3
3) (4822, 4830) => 11.9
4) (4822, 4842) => 11.7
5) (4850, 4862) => 10.4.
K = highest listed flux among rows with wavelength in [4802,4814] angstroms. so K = 11.95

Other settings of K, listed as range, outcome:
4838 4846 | 11.35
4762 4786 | 12.03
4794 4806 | 12.13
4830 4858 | 12.49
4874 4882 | 11.67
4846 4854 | 11.61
